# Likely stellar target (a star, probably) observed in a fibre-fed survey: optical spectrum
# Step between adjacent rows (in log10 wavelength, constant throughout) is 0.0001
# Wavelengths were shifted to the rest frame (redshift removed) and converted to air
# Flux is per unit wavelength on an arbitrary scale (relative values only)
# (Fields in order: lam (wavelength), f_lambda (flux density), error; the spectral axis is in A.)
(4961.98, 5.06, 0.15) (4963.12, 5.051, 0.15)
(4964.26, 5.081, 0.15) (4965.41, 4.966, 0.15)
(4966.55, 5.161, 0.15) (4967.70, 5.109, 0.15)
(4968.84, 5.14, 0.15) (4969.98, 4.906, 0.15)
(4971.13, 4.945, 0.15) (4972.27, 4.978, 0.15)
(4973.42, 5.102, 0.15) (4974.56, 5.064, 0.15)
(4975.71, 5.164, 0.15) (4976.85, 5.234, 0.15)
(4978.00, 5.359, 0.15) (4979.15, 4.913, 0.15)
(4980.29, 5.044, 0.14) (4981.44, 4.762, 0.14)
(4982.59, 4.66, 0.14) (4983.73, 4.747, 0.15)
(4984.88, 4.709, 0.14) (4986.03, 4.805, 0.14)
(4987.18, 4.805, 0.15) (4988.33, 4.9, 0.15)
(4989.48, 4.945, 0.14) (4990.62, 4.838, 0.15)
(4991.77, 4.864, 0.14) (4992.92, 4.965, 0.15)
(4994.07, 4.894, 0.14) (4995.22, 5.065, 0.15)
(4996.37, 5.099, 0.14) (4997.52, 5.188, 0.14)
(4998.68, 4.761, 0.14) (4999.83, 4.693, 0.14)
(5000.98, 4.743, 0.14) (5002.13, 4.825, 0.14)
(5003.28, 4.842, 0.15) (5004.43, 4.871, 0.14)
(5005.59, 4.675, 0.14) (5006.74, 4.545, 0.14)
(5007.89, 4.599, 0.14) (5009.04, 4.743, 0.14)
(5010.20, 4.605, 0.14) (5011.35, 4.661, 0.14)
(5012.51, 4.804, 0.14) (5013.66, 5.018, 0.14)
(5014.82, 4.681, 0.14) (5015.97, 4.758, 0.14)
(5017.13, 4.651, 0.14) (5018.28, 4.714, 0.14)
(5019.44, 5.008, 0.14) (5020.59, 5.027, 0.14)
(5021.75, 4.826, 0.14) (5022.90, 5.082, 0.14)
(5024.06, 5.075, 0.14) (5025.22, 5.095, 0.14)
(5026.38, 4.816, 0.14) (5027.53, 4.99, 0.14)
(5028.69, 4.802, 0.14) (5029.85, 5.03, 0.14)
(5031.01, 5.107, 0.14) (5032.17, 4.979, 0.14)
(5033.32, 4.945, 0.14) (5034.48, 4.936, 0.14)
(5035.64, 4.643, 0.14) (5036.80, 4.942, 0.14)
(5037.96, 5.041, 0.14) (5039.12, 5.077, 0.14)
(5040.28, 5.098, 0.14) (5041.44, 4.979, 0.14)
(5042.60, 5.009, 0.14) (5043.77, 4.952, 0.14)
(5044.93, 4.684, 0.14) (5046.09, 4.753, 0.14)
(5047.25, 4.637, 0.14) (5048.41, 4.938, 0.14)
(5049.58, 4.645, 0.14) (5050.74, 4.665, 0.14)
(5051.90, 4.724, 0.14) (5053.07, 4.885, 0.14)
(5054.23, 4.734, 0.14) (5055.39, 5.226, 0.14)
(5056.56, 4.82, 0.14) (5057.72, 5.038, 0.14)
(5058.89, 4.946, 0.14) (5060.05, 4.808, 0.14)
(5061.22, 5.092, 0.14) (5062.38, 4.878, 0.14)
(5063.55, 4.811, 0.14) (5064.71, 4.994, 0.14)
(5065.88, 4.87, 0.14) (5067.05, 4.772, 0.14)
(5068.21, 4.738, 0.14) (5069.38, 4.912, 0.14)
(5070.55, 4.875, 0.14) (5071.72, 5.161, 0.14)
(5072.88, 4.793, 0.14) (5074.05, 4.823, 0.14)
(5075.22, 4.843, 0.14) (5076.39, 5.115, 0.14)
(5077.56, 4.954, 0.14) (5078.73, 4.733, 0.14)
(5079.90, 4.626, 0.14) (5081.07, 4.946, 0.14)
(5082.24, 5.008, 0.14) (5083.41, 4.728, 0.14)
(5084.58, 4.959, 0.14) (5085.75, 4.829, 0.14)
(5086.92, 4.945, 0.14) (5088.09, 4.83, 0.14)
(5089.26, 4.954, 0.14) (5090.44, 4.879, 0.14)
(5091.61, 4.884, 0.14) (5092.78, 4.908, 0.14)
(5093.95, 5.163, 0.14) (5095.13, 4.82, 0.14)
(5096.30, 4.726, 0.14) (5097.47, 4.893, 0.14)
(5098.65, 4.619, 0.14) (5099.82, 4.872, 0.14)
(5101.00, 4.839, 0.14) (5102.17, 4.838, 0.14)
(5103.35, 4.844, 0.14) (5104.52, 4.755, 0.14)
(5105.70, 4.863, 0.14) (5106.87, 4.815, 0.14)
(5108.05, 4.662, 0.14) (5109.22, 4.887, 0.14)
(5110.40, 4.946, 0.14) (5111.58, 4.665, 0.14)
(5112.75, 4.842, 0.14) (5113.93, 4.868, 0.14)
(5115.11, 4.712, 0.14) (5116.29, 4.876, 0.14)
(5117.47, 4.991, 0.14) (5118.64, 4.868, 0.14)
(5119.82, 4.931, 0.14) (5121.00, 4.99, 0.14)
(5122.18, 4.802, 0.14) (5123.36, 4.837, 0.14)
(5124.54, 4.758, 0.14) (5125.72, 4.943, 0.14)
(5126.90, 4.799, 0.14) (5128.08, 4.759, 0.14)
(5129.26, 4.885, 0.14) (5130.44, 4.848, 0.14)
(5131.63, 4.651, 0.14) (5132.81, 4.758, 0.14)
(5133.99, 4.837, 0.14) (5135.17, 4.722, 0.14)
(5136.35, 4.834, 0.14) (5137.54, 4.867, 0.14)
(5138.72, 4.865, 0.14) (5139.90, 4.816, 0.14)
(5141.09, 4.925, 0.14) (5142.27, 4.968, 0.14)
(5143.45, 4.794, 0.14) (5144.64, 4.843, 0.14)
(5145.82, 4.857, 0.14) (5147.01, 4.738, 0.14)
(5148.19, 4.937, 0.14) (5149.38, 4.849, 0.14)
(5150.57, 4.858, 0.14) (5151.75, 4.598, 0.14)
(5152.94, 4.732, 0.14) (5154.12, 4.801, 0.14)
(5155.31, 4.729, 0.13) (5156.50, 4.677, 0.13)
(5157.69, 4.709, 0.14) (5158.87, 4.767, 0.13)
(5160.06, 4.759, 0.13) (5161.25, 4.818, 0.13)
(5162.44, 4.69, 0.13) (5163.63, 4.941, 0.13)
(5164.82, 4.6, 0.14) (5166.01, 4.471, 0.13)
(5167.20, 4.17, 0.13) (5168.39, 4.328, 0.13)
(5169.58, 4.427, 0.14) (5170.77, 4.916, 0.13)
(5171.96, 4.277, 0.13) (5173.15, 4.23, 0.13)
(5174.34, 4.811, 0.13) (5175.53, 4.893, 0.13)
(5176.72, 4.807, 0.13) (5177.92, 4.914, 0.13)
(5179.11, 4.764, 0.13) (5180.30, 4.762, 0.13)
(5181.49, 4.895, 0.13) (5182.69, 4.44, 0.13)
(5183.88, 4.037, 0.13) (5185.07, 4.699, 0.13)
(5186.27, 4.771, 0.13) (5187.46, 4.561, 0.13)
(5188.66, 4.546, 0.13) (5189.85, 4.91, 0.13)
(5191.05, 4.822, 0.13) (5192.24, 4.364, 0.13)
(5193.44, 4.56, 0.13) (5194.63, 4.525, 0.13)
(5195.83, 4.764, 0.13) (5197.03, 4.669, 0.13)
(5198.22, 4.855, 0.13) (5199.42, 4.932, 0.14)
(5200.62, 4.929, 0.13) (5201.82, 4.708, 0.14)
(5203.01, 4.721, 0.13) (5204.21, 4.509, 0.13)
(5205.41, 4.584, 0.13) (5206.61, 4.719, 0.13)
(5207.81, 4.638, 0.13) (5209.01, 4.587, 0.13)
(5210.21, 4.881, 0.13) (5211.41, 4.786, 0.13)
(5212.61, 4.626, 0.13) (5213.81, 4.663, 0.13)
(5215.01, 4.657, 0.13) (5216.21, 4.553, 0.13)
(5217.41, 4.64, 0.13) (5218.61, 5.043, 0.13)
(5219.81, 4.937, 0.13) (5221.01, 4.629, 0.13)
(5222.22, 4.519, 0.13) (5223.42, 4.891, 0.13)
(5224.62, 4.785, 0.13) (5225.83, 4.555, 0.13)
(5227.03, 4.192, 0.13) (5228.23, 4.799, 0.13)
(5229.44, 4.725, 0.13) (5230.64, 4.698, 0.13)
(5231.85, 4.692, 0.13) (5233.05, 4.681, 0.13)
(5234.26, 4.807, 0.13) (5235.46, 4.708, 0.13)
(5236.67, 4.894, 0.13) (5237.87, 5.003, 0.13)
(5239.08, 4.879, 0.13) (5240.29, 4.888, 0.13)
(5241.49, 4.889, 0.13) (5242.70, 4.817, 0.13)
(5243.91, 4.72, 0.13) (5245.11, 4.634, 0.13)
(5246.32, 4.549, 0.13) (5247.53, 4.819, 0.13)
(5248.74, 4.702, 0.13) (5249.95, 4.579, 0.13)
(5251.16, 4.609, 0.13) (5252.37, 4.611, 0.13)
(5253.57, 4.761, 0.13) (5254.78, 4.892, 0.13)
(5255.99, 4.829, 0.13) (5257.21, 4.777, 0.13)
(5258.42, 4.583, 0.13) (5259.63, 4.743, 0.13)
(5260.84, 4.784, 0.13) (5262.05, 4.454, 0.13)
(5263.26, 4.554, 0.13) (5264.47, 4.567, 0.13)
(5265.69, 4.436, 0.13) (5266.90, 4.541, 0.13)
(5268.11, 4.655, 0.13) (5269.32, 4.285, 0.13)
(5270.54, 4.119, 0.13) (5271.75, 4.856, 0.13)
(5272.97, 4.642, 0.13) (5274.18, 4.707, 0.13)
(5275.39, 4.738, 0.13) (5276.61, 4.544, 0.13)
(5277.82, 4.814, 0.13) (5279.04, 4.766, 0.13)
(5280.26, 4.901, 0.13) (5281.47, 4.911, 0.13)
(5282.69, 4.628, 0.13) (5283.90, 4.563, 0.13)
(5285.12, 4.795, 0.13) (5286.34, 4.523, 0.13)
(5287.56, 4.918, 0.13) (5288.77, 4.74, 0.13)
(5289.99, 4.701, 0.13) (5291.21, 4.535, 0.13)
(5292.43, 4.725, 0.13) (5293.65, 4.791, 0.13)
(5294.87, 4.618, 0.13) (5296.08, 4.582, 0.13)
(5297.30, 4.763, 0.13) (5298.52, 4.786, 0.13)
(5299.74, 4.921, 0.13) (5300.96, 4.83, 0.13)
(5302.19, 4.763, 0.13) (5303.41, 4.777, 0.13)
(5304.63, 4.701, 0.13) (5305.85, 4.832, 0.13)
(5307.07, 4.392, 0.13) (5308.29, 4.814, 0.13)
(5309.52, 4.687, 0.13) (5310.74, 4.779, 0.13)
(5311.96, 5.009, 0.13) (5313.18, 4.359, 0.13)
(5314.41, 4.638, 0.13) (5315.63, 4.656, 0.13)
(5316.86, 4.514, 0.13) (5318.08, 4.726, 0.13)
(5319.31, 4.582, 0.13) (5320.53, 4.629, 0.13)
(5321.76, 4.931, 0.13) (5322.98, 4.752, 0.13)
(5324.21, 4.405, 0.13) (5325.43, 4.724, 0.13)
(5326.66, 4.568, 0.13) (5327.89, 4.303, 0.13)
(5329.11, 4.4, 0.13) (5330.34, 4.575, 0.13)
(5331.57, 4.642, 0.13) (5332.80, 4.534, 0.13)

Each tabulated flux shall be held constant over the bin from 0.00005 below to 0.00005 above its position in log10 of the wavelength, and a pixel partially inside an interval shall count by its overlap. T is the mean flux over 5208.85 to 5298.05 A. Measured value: 4.7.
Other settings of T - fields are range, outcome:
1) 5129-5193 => 4.71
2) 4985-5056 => 4.87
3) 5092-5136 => 4.83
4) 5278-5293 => 4.73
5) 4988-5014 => 4.83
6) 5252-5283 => 4.66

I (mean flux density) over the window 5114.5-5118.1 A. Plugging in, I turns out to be 4.86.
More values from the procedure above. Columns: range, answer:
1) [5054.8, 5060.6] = 4.97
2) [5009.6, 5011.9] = 4.63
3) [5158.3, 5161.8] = 4.78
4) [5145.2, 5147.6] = 4.8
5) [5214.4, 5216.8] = 4.61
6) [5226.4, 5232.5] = 4.62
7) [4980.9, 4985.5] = 4.72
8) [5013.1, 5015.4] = 4.85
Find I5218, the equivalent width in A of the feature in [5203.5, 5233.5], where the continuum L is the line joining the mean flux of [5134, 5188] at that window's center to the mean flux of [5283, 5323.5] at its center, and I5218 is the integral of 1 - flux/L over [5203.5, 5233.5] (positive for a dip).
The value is 0.2 A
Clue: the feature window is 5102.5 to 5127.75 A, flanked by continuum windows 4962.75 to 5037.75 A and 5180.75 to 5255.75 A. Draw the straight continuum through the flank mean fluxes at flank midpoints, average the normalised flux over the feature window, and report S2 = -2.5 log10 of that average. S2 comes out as -0.01 mag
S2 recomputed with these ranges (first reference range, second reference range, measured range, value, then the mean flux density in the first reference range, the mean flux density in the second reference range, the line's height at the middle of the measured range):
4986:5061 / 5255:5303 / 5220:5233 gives 0.01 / 4.87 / 4.68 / 4.72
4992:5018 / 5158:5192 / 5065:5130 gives -0.03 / 4.8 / 4.64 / 4.72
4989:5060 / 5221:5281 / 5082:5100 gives -0.01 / 4.87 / 4.69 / 4.82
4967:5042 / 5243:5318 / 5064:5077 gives -0.01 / 4.91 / 4.68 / 4.85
